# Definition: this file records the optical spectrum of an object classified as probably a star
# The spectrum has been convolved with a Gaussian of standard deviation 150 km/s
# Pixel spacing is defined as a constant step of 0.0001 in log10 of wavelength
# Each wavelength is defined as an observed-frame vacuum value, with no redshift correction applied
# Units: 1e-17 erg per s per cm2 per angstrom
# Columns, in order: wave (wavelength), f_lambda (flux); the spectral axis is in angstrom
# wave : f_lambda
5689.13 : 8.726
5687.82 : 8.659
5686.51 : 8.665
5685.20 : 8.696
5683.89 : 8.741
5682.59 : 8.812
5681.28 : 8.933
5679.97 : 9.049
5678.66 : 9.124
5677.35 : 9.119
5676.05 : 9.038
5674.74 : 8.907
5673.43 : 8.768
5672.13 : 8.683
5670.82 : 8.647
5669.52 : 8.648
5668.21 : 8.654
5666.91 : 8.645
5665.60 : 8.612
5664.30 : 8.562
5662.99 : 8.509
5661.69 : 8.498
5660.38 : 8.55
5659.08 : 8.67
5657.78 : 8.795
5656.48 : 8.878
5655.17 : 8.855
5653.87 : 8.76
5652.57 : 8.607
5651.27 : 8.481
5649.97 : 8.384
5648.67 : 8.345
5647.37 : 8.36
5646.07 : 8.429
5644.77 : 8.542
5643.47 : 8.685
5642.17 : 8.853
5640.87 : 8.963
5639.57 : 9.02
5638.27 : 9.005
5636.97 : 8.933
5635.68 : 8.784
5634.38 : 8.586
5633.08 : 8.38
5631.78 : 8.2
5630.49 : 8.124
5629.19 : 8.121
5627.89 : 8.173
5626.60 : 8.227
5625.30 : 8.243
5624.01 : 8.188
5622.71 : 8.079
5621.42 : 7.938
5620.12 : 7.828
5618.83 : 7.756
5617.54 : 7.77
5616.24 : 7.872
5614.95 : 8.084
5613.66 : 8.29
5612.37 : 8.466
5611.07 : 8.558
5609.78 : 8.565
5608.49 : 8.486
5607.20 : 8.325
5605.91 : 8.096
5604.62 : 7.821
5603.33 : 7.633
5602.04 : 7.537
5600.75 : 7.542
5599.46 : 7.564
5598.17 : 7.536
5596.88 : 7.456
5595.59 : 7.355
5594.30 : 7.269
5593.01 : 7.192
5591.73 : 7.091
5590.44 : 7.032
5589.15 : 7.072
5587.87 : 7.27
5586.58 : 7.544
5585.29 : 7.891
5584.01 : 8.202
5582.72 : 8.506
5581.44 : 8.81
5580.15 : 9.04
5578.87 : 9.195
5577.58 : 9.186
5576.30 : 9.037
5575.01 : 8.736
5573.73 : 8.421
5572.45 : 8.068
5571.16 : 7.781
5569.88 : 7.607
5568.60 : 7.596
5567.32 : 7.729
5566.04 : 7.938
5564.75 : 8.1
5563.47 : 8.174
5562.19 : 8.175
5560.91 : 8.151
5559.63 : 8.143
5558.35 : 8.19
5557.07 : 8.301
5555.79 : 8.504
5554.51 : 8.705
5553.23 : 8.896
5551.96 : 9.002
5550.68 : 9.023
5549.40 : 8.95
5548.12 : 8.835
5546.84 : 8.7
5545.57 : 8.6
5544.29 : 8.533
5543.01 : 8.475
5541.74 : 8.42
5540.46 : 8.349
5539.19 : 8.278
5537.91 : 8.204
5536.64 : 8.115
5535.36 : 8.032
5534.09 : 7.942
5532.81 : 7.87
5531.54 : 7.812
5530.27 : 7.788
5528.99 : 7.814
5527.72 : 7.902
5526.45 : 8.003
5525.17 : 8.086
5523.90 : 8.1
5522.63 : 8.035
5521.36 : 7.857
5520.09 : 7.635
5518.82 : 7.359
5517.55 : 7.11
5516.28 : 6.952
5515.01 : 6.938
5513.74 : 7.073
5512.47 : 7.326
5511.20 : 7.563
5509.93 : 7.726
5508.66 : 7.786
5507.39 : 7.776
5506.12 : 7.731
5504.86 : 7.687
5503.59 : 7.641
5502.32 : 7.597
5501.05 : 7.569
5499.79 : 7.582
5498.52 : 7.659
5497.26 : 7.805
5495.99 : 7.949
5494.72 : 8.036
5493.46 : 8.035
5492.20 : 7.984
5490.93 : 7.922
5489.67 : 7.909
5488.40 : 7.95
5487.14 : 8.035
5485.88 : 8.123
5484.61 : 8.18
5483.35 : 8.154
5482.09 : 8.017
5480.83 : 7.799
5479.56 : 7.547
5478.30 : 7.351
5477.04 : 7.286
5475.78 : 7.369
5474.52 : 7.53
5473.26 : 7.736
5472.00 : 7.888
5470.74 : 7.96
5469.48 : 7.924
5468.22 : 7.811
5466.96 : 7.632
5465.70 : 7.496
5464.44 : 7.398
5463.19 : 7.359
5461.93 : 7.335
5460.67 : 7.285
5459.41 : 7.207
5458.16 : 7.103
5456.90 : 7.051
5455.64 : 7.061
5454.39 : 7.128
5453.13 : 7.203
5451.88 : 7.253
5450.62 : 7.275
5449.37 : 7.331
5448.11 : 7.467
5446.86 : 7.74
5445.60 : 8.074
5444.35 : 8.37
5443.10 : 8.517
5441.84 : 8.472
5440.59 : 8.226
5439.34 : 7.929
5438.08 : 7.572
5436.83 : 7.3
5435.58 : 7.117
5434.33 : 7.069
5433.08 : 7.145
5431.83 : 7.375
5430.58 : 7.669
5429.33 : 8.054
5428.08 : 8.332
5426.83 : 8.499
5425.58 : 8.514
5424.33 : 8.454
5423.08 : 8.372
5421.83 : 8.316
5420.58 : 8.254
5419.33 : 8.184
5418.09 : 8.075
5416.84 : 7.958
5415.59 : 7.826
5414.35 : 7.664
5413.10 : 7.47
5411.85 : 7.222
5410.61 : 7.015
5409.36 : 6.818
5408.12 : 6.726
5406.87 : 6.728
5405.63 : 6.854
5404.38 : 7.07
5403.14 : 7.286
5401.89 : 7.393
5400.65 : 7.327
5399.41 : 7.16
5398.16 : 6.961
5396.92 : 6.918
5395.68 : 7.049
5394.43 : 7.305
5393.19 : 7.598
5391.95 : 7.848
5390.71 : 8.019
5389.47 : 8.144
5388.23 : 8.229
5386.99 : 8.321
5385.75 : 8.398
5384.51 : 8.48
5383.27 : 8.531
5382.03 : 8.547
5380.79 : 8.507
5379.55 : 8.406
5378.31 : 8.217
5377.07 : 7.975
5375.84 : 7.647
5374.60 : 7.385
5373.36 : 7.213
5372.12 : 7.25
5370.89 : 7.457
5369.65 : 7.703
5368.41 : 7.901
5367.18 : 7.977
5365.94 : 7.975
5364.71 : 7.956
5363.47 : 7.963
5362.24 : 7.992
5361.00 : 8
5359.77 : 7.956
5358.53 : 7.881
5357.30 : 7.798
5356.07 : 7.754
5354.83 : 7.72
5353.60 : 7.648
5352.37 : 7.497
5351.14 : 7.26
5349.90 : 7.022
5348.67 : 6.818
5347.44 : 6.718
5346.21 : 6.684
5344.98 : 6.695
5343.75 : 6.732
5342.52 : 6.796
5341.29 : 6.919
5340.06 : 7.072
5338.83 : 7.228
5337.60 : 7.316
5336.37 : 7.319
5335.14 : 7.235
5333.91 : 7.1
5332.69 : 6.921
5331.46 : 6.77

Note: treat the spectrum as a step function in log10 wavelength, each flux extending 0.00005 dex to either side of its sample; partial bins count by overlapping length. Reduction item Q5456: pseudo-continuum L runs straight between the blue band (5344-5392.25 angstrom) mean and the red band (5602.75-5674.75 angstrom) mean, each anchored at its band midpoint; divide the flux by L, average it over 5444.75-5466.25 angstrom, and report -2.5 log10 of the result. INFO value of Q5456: 0.091 mag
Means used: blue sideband 7.77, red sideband 8.44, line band 7.35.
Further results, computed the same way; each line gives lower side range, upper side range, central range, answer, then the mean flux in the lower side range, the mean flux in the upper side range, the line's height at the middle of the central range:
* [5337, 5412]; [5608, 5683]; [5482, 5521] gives 0.04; 7.53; 8.53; 8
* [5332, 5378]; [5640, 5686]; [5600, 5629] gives 0.06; 7.42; 8.71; 8.51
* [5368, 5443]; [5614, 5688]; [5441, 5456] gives 0.03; 7.73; 8.55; 7.87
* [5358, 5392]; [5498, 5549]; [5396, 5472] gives 0.05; 8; 7.87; 7.95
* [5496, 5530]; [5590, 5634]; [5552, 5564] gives -0.09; 7.63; 7.91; 7.76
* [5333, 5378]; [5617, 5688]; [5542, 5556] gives -0.07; 7.44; 8.57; 8.18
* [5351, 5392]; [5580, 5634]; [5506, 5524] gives 0.06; 7.94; 7.92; 7.93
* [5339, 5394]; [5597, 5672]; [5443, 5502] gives 0.04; 7.69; 8.36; 7.96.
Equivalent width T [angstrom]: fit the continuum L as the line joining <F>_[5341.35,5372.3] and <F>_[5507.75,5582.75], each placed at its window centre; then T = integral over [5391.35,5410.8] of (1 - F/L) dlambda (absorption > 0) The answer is 1.3 angstrom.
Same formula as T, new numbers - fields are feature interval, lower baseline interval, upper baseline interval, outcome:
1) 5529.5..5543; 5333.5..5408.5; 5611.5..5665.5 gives -0.01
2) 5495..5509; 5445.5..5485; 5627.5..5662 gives 0.04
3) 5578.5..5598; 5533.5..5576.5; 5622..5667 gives 1.49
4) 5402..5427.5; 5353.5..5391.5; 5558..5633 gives 1.02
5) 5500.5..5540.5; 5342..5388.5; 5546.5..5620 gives 1.33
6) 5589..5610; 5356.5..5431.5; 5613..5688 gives 1.95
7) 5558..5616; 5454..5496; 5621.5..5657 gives 1.65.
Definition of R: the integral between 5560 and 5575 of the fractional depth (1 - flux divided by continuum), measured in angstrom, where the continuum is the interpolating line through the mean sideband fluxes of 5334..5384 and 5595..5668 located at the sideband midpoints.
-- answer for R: 0.24 angstrom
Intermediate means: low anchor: 7.56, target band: 8.01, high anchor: 8.32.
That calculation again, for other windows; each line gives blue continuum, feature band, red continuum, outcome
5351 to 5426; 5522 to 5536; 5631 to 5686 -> 0.5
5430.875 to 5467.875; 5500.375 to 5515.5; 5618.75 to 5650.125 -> 0.5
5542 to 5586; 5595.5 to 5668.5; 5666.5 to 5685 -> 3.1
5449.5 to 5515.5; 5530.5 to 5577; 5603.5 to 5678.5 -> -1.8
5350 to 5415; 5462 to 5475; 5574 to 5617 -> 0.2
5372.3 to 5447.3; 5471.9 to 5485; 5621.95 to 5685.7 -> 0.5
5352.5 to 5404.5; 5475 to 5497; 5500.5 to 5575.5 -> 0.2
